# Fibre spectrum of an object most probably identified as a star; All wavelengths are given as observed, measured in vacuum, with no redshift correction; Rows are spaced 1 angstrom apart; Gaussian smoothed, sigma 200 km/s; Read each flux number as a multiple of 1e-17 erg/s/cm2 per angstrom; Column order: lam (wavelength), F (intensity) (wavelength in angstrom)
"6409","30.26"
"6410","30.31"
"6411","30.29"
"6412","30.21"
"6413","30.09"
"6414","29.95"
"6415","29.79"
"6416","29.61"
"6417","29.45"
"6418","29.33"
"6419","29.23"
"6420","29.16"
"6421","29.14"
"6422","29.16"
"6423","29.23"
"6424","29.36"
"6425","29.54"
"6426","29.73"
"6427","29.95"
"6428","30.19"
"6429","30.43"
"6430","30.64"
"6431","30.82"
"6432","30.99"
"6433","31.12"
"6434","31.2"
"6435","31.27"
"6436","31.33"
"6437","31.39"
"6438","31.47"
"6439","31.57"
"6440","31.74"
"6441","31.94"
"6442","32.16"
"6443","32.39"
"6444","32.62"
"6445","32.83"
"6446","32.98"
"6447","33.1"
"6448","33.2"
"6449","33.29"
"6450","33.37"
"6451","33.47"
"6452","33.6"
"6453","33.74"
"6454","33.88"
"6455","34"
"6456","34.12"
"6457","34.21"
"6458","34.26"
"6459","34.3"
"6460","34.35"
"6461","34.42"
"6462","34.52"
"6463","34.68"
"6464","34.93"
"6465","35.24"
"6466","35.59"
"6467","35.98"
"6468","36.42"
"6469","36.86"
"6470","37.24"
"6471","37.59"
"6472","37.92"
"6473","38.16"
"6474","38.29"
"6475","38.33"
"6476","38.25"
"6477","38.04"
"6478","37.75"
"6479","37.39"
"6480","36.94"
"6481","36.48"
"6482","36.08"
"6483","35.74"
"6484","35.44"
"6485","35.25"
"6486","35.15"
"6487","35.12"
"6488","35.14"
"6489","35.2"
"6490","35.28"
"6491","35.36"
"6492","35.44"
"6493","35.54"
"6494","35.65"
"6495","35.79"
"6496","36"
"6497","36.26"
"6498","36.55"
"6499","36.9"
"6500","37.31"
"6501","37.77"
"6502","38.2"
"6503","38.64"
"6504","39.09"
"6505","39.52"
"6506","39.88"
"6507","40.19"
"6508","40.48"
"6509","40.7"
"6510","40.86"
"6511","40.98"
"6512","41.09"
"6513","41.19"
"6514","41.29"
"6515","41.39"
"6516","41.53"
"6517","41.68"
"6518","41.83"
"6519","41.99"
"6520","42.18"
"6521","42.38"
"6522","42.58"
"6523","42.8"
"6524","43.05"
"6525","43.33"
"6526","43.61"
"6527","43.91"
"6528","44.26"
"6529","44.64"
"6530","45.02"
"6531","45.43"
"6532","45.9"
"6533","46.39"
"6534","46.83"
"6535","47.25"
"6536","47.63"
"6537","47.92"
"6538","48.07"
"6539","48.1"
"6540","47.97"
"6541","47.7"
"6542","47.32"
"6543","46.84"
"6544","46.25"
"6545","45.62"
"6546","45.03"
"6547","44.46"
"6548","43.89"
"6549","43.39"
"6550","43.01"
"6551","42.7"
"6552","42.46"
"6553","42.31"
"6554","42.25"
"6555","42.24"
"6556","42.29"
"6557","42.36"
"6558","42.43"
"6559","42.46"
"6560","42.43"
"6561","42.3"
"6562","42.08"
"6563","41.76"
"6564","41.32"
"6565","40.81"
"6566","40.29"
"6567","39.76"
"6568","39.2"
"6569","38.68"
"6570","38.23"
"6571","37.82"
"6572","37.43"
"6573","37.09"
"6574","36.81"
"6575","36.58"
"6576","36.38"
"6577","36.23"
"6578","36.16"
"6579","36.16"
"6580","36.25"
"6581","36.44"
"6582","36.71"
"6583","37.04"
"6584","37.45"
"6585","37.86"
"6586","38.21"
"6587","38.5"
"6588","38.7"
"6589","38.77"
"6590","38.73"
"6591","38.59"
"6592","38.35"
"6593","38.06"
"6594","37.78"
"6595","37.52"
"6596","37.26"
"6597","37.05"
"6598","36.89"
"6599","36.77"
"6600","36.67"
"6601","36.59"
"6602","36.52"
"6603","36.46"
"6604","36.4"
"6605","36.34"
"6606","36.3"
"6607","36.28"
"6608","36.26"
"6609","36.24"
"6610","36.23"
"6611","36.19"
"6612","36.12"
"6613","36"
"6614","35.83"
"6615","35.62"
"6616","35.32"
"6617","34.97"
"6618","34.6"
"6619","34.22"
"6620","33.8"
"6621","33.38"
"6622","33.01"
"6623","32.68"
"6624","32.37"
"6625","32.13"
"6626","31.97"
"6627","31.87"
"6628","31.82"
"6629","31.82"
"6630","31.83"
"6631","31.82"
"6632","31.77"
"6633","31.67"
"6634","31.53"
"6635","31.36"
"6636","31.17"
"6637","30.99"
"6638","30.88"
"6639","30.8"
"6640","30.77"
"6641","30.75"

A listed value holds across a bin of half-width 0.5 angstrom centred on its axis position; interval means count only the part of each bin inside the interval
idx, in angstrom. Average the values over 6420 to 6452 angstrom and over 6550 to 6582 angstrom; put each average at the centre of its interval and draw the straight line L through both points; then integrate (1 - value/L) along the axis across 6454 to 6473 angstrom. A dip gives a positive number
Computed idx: -1.3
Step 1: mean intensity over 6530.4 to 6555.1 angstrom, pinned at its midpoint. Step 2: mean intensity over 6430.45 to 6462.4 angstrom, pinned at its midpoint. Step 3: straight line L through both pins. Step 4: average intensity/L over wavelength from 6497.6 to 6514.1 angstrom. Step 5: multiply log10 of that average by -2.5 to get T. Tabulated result 0.034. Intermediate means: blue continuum 32.8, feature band 39.4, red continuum 45.5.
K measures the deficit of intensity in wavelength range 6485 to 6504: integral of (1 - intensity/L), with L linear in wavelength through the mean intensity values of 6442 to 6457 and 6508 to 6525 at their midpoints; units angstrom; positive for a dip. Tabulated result 1.34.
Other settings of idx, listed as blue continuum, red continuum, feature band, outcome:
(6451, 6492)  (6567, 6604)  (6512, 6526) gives -2.2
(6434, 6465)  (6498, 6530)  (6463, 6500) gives 0.7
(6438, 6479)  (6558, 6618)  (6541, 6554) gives -2.7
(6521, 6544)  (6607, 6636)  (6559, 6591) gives 1.1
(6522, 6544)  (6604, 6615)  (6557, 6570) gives 0.3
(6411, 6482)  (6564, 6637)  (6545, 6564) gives -4.2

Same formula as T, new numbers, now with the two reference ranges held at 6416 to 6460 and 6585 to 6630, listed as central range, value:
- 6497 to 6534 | -0.23 mag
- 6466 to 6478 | -0.16 mag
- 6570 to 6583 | -0.05 mag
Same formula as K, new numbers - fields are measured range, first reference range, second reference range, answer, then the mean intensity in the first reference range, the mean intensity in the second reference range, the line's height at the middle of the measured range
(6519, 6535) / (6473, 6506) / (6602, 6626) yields -3.5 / 36.8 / 35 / 36.2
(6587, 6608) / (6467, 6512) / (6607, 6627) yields -1.4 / 37.3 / 34.6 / 35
